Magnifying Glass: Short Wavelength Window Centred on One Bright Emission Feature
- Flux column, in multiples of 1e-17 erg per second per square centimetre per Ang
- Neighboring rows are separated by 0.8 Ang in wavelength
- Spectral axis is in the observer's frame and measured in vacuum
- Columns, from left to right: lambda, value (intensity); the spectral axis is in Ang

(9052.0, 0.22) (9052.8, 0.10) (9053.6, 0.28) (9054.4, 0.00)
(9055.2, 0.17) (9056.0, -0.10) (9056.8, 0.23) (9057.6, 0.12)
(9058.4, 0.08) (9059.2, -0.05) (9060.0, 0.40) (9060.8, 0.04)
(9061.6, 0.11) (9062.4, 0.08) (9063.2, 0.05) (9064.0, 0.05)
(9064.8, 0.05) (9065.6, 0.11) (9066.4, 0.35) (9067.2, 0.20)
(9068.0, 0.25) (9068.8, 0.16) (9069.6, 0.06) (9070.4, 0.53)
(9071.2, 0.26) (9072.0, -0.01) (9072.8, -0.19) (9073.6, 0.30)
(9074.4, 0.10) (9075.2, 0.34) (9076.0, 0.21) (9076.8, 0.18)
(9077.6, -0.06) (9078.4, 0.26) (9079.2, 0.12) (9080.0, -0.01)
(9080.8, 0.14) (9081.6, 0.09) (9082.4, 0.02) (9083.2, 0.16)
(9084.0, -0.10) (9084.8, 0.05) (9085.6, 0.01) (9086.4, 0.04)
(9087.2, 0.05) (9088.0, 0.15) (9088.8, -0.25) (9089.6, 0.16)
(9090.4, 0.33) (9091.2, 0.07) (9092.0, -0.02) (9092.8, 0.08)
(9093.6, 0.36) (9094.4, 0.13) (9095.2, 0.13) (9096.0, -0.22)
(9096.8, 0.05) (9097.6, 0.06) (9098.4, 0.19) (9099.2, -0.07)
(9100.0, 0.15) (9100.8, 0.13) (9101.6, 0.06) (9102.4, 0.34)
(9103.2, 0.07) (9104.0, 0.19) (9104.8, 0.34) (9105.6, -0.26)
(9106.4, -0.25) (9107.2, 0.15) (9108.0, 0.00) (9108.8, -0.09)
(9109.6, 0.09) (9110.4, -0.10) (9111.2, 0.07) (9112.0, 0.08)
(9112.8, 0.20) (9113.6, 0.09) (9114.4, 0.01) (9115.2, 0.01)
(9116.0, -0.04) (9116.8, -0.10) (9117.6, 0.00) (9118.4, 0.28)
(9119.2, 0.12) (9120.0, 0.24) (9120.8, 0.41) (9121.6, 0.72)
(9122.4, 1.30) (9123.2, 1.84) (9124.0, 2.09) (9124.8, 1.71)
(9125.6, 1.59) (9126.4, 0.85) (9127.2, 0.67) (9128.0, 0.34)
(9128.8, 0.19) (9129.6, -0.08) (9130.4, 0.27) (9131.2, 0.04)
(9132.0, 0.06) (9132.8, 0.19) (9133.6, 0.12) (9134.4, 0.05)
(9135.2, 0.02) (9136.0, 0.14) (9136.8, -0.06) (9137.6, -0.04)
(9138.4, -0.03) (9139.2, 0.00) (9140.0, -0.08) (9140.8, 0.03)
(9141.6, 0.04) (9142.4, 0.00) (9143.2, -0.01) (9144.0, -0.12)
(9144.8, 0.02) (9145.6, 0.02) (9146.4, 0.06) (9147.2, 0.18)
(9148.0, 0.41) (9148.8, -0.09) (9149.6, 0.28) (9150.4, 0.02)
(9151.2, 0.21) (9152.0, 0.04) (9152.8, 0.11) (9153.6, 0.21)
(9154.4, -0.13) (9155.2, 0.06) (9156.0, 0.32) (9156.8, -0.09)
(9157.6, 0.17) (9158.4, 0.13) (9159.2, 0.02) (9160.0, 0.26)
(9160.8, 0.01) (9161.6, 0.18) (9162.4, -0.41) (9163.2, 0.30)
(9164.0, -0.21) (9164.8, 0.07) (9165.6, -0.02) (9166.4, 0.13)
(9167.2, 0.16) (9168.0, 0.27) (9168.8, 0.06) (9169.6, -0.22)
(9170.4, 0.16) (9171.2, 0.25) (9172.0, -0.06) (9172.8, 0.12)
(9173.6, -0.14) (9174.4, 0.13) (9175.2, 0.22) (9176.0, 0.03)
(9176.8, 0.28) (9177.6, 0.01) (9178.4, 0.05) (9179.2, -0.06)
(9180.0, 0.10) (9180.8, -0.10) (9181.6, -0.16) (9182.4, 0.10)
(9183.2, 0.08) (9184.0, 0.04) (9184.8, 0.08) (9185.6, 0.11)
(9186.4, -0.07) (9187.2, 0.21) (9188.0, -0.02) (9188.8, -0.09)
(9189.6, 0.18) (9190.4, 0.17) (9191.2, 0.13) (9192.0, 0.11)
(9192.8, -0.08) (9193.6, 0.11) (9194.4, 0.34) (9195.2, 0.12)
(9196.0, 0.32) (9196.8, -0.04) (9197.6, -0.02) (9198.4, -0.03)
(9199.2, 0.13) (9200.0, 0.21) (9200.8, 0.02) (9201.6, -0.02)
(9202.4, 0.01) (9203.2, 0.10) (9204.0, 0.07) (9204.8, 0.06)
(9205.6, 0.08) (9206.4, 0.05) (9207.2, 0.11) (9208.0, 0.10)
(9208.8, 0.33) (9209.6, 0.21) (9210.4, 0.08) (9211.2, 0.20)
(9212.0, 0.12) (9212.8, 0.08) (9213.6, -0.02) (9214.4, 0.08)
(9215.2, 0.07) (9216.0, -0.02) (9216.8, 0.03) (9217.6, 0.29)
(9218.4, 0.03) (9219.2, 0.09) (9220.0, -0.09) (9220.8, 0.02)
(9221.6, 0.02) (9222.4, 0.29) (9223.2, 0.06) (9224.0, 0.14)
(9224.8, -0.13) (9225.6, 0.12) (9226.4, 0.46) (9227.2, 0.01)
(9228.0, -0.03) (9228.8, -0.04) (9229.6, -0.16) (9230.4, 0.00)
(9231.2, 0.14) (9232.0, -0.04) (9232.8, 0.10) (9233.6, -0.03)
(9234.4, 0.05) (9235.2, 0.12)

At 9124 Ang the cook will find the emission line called Hbeta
